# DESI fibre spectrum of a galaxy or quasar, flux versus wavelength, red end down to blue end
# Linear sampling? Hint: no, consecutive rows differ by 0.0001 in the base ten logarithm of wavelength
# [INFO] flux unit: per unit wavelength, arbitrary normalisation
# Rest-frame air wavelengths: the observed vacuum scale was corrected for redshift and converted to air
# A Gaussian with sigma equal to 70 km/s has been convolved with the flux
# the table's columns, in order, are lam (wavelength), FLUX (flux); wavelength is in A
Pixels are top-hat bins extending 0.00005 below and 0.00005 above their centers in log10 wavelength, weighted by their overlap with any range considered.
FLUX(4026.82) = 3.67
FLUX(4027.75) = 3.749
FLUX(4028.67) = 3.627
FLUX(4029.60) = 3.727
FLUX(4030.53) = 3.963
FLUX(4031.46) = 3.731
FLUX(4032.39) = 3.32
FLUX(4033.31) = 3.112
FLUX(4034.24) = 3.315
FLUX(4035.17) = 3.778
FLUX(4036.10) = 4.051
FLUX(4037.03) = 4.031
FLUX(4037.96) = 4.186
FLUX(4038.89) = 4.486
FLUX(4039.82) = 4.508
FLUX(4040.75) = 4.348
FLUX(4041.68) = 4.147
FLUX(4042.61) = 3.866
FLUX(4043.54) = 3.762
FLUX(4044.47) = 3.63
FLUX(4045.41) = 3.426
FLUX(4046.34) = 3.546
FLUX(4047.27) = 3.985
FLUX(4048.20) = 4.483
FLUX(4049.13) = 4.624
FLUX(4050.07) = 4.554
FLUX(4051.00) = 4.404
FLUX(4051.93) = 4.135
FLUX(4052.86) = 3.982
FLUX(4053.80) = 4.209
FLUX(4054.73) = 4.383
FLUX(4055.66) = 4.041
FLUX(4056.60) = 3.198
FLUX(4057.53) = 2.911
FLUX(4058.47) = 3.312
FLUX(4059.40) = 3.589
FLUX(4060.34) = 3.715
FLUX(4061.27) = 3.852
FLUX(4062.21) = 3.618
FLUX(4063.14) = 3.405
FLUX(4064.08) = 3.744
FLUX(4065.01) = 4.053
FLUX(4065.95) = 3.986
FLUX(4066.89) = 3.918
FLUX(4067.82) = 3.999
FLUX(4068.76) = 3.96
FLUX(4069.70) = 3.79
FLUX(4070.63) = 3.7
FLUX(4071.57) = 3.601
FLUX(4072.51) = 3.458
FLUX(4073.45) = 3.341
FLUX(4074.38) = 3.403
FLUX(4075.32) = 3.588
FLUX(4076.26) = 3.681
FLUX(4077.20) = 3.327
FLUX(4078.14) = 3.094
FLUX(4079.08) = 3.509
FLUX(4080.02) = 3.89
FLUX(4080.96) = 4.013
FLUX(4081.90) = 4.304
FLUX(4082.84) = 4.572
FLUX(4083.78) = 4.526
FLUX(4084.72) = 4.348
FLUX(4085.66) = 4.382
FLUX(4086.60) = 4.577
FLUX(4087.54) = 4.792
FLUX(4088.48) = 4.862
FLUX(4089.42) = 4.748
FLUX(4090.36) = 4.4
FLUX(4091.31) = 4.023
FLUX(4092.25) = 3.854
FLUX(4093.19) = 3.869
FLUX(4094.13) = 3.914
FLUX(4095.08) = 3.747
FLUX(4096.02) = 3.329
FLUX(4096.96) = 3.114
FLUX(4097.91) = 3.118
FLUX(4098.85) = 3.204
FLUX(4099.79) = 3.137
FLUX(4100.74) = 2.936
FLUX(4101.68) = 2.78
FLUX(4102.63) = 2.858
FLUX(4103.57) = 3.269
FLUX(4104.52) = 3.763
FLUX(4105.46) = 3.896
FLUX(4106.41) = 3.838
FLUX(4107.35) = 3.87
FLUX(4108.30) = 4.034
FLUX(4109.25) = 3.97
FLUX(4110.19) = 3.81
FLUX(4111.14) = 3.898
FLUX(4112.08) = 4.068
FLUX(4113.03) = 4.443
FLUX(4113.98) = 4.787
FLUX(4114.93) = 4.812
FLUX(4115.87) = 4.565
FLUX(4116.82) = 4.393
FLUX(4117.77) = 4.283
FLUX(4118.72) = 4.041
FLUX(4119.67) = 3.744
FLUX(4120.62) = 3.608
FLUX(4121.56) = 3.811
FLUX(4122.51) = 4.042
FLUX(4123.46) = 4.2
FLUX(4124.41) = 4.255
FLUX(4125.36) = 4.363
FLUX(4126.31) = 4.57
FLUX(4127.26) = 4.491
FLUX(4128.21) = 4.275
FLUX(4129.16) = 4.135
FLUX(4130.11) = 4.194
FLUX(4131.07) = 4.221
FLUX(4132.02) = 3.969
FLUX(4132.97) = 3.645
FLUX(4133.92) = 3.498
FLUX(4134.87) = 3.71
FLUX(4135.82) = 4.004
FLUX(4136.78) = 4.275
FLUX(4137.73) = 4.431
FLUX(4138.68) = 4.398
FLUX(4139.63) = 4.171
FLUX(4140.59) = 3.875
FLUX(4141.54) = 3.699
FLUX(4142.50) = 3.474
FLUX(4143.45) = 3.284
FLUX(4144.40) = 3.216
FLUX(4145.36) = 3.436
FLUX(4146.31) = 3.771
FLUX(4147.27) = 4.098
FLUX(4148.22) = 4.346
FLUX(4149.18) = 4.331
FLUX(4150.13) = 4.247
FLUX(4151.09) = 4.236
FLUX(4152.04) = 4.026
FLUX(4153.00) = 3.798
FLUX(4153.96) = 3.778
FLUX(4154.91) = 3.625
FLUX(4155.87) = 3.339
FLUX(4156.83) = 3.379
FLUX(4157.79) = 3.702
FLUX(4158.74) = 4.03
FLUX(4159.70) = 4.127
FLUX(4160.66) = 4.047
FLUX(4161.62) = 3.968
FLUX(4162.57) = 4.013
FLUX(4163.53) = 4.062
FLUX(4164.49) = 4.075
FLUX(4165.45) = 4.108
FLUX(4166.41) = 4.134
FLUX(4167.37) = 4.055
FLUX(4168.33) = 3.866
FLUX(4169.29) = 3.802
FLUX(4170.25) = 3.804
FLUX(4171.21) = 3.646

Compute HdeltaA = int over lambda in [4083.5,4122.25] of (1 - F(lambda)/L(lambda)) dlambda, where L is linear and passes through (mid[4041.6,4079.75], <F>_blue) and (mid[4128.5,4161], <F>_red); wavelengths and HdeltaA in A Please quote -1.0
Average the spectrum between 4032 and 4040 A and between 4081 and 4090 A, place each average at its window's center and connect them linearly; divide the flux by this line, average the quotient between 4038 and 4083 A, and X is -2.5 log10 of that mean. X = 0.09 mag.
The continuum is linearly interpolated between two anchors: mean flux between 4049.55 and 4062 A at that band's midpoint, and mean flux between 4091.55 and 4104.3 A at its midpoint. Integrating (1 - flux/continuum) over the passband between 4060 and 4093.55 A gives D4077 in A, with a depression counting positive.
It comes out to -3.3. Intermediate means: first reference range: 3.86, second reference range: 3.34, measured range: 3.94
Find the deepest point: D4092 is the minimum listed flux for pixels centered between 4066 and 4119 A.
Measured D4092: 2.78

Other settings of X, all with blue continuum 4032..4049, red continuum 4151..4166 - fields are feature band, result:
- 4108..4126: -0.074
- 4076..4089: -0.066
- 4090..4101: 0.100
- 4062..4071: 0.021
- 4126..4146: -0.015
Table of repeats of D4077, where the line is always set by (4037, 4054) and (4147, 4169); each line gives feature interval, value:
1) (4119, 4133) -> -0.4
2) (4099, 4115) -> 1.2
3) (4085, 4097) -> -0.3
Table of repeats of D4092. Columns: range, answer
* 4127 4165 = 3.216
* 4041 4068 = 2.911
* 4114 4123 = 3.608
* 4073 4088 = 3.094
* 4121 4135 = 3.498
